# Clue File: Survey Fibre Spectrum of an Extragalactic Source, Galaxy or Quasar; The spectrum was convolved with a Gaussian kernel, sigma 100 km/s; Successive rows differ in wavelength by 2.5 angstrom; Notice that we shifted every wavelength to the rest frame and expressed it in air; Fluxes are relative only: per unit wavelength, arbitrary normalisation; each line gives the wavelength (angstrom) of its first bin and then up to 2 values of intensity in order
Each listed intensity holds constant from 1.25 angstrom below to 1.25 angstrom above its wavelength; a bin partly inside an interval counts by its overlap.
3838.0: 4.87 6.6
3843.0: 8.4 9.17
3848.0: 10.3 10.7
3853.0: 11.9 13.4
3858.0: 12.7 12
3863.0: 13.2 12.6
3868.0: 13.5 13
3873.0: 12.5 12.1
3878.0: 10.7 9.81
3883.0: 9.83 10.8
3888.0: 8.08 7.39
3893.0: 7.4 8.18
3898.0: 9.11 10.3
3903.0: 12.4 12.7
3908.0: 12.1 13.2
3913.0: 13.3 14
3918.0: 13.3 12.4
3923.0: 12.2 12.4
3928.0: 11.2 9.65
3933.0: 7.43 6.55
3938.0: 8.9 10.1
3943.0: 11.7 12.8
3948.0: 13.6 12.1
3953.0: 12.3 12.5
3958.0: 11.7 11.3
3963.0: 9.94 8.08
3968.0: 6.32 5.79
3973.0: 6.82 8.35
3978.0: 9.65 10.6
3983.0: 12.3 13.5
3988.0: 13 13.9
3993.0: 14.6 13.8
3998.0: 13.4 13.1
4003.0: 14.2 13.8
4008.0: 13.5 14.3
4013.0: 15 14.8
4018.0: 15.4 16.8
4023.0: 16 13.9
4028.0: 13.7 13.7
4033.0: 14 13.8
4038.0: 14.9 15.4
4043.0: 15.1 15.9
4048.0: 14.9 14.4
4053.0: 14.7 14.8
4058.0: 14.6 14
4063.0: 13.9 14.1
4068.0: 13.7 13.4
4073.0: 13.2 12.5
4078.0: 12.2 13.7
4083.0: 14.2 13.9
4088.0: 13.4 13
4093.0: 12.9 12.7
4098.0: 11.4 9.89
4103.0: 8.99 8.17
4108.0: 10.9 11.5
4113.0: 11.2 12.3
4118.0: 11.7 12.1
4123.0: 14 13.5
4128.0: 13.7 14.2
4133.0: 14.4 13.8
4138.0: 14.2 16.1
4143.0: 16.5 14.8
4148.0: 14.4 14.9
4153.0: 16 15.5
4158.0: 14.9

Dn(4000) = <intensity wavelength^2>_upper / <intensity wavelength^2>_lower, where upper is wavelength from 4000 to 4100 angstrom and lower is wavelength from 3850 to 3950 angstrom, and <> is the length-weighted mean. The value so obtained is 1.35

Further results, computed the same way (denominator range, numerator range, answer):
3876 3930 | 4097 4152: 1.31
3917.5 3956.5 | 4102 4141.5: 1.23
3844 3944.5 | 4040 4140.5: 1.32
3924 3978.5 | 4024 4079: 1.49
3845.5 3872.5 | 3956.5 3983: 0.79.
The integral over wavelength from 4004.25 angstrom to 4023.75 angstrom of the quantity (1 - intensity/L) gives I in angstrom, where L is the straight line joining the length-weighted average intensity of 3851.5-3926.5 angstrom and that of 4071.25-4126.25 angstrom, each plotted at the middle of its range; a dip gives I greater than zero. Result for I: -4.94 angstrom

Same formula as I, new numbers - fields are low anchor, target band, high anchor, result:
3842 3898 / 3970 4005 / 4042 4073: 3.4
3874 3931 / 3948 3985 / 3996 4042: 8.1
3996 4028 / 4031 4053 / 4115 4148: -0.6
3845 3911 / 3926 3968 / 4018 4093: 6.1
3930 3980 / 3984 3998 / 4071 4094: -3.8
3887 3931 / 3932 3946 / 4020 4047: 3.0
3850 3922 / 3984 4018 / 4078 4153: -4.7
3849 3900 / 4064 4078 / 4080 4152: -0.8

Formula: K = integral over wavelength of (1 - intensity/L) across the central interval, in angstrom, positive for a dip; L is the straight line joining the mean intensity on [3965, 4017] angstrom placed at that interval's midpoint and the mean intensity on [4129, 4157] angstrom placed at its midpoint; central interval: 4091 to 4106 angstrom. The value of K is 3.36 angstrom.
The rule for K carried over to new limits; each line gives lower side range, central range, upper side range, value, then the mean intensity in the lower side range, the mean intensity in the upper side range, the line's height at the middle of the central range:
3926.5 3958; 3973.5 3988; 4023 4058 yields 1.7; 10.8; 14.6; 12.3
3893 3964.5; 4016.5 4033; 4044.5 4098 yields -2.4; 11.3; 13.7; 12.9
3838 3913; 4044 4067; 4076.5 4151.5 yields -4.0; 10.8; 12.9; 12.4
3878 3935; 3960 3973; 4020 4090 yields 4.4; 10.7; 14.2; 12.1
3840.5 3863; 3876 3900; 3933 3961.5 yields 4.0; 10.9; 11.1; 11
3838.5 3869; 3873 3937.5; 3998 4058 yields 7.5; 11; 14.6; 12.1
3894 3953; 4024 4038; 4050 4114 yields -1.9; 11.3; 12.7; 12.3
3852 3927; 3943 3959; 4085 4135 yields -1.0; 11.5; 12.2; 11.7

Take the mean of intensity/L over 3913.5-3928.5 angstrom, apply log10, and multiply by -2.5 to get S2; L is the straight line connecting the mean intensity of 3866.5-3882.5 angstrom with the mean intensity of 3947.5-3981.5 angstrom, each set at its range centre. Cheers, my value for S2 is -0.17 mag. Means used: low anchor 11.8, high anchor 9.85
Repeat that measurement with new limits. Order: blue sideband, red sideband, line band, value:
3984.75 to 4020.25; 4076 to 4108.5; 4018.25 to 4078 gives -0.11 mag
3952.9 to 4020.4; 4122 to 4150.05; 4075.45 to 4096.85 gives 0.04 mag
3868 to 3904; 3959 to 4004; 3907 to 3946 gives -0.07 mag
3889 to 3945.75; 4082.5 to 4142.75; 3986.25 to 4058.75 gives -0.22 mag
